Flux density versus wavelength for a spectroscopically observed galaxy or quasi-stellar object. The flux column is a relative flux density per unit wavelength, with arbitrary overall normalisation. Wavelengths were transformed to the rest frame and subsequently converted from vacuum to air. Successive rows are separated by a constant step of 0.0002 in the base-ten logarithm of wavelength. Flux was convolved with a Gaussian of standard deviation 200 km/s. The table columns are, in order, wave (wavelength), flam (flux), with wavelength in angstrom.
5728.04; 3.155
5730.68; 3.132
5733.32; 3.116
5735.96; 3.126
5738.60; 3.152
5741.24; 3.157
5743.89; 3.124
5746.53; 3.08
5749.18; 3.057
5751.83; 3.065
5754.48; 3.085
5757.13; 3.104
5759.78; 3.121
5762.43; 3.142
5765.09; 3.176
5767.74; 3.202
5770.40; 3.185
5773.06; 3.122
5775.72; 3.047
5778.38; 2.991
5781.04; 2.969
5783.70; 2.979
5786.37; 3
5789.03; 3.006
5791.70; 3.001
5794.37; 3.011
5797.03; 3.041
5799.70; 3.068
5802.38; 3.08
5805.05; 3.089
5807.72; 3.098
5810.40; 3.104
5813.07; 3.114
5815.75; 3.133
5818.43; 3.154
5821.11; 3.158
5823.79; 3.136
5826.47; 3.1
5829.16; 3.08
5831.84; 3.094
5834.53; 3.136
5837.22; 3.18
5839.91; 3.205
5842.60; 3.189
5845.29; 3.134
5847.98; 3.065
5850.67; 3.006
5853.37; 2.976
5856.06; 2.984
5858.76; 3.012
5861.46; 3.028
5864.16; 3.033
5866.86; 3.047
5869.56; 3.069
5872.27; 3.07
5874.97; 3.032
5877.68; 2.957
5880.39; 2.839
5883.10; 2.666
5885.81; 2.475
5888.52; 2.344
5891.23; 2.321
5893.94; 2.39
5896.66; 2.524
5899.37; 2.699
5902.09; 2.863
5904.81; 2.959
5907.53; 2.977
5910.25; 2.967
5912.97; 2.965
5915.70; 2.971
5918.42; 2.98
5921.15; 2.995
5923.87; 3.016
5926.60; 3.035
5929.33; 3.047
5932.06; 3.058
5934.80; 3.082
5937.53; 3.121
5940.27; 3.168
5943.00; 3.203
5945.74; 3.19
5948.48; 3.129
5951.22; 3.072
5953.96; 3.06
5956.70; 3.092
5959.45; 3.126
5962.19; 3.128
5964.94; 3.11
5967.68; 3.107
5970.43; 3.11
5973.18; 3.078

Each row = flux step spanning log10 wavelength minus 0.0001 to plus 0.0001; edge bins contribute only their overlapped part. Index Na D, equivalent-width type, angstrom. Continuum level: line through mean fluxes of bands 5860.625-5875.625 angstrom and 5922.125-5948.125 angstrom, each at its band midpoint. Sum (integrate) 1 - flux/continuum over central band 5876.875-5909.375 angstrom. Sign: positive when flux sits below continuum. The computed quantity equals 4.25 angstrom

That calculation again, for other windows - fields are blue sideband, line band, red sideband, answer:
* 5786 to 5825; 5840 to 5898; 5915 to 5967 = 4.0 angstrom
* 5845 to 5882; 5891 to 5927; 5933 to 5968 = 2.7 angstrom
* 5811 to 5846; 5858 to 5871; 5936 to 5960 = 0.4 angstrom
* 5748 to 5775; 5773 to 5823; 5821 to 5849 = 1.1 angstrom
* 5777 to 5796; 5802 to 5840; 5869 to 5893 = -2.9 angstrom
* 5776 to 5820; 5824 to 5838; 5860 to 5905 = -0.8 angstrom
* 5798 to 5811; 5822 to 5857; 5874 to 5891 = -2.4 angstrom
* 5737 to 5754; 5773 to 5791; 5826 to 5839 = 0.6 angstrom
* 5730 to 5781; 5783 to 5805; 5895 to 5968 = 0.4 angstrom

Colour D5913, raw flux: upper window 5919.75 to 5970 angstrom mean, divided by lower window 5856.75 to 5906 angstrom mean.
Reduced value 1.11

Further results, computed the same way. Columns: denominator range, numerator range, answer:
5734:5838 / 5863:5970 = 0.95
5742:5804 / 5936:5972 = 1.02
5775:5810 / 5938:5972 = 1.03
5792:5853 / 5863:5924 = 0.91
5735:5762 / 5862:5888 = 0.93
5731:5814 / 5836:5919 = 0.94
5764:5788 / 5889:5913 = 0.88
